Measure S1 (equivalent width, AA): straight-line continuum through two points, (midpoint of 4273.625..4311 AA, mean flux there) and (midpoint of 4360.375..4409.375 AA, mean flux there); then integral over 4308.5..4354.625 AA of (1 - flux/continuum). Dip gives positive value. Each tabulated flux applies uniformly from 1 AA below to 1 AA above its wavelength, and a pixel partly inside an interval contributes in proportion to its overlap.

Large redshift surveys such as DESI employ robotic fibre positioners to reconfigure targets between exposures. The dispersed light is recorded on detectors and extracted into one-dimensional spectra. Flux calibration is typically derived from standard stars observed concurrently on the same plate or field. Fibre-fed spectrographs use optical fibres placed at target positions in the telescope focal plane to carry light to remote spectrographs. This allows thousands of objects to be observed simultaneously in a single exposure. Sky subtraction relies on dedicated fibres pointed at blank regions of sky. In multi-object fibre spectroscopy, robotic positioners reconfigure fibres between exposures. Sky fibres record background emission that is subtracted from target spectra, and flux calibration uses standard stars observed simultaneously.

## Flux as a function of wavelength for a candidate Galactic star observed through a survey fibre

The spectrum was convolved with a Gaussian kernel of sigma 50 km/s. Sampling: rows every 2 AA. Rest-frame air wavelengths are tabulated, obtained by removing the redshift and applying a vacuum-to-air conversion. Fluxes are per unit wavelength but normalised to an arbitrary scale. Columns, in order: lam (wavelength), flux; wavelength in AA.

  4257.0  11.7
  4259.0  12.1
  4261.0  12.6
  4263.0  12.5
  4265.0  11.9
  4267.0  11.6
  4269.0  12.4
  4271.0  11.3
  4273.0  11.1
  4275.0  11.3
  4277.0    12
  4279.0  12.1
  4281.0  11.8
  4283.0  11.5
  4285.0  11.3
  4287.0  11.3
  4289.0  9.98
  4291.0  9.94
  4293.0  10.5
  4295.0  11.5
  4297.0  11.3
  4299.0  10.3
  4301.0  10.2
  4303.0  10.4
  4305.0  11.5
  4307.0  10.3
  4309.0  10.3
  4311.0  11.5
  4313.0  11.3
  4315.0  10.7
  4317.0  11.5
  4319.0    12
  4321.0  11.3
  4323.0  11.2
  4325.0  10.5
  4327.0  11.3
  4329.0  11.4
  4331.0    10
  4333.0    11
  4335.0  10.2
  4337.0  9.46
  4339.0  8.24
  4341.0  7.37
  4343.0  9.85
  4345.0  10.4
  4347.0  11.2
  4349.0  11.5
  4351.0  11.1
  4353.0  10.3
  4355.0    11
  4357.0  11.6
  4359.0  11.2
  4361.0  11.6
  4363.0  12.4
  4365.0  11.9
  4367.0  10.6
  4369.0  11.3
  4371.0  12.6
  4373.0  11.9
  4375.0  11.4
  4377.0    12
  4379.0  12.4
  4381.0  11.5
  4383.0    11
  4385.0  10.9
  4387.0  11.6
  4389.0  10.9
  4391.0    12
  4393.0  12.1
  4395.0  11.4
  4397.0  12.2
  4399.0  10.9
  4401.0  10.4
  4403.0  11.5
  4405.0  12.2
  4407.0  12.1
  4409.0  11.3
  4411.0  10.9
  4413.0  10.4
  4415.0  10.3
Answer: 2.7 AA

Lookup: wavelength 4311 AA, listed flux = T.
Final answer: 11.5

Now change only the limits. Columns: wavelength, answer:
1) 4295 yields 11.5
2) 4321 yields 11.3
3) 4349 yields 11.5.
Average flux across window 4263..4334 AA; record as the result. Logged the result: 11.1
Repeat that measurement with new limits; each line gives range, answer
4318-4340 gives 10.6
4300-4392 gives 11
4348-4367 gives 11.4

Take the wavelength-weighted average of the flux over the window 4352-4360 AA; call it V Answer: 11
